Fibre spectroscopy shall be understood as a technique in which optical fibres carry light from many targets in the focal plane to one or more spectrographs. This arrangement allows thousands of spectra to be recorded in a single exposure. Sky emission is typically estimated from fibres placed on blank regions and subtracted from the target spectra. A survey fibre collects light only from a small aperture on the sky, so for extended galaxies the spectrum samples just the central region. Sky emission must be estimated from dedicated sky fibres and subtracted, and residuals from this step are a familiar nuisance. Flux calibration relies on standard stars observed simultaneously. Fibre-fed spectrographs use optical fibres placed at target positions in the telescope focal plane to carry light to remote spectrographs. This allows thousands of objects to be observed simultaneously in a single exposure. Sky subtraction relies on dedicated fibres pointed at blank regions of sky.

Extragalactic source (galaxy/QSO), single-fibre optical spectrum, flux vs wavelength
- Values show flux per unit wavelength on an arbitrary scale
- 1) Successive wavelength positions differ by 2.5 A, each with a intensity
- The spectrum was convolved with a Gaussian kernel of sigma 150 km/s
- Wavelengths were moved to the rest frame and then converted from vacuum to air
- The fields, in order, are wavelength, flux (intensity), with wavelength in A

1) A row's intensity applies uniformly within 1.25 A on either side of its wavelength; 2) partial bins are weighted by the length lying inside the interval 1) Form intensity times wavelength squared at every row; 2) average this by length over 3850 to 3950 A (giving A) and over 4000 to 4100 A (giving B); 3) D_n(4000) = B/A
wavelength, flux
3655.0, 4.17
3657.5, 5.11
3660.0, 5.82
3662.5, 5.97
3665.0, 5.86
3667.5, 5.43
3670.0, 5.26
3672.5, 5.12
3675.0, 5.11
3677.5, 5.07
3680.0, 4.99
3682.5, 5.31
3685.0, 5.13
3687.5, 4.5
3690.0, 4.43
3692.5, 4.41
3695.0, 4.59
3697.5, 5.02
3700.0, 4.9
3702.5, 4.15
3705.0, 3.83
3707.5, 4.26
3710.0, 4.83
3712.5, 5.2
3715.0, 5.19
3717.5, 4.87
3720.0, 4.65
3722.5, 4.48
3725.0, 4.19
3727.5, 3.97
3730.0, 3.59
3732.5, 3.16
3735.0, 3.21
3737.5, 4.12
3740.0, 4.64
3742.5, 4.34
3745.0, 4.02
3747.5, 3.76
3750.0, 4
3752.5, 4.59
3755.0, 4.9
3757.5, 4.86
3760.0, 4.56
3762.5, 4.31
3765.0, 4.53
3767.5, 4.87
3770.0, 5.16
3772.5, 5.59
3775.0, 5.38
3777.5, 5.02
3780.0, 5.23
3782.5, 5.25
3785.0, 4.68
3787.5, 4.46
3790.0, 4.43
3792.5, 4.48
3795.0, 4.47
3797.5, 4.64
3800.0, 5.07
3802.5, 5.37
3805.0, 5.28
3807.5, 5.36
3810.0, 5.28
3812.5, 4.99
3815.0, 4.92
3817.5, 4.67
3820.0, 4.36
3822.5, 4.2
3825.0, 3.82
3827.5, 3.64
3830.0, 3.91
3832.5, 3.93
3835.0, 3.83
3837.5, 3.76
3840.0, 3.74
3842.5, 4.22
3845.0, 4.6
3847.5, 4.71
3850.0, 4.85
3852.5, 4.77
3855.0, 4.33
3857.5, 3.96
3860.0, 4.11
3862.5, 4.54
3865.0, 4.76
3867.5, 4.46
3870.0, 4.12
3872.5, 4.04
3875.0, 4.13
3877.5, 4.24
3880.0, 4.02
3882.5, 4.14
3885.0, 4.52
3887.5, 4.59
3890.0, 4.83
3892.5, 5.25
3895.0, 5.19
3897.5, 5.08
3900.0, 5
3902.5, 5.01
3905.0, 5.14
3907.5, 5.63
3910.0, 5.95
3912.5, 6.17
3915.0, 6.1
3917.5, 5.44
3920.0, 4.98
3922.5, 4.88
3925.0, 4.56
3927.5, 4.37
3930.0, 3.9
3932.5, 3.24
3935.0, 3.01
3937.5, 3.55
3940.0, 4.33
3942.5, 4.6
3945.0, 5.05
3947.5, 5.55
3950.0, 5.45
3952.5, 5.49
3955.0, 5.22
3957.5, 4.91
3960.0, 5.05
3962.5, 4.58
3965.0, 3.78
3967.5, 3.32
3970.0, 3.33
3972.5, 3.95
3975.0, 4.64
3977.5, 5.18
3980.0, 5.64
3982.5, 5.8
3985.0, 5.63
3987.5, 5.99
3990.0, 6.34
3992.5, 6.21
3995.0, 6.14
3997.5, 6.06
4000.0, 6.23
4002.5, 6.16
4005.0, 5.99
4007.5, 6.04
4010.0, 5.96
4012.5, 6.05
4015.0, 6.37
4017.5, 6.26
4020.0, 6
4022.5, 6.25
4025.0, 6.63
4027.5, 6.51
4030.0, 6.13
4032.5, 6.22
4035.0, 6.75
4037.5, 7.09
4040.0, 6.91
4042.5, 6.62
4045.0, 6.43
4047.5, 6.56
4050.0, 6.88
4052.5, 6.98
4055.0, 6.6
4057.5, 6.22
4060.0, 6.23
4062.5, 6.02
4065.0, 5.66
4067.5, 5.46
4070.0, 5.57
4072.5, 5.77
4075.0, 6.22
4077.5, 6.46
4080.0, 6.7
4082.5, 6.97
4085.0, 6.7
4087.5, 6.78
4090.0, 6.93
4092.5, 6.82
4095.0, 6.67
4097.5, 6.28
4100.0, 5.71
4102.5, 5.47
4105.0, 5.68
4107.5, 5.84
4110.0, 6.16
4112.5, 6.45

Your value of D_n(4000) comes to 1.5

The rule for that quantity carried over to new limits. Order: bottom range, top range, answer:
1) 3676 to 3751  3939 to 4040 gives 1.46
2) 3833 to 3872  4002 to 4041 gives 1.60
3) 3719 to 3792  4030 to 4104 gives 1.67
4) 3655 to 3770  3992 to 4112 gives 1.62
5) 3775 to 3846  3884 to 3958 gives 1.14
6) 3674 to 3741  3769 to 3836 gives 1.10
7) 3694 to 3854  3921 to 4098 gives 1.43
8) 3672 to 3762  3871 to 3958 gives 1.18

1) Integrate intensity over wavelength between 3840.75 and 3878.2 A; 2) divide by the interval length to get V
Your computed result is 4.38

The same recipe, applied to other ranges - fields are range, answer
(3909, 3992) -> 4.86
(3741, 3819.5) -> 4.78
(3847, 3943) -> 4.63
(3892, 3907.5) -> 5.15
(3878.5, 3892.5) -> 4.49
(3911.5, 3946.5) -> 4.58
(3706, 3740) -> 4.3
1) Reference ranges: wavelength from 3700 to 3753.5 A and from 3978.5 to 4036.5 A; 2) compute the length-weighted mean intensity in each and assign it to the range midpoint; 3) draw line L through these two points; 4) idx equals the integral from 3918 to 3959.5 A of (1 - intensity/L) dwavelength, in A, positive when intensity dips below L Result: 8.0 A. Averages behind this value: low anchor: 4.25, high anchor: 6.15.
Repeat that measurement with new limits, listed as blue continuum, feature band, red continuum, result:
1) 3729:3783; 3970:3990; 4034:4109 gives 2.13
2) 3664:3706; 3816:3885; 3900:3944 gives 8.29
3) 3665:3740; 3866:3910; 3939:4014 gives 3.20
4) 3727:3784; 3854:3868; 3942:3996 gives 1.26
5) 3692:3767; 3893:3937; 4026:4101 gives 4.83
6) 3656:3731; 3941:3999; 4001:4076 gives 8.45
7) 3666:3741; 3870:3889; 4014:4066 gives 4.52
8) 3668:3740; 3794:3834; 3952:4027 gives 2.54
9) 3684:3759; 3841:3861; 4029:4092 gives 2.84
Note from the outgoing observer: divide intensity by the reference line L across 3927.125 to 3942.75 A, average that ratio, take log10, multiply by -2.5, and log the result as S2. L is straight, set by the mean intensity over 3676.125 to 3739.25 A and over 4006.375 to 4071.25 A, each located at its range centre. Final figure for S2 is 0.45 mag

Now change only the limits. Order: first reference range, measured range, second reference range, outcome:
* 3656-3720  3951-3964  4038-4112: 0.18 mag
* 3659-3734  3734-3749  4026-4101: 0.23 mag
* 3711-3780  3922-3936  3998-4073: 0.38 mag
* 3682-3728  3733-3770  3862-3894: 0.06 mag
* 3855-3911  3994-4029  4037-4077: -0.06 mag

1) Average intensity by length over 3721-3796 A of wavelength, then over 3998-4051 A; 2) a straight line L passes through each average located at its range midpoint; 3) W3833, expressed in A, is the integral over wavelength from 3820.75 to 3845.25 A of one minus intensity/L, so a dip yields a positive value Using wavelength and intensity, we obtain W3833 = 5.2 A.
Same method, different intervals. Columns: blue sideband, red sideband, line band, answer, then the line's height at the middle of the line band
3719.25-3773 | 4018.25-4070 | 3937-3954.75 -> 2.40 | 5.7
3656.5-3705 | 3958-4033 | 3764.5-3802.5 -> 2.25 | 5.22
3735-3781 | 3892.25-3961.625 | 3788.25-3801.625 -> 0.15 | 4.68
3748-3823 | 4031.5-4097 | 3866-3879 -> 2.76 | 5.34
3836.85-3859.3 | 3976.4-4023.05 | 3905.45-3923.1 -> -1.86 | 5.07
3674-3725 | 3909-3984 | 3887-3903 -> -0.94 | 4.73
